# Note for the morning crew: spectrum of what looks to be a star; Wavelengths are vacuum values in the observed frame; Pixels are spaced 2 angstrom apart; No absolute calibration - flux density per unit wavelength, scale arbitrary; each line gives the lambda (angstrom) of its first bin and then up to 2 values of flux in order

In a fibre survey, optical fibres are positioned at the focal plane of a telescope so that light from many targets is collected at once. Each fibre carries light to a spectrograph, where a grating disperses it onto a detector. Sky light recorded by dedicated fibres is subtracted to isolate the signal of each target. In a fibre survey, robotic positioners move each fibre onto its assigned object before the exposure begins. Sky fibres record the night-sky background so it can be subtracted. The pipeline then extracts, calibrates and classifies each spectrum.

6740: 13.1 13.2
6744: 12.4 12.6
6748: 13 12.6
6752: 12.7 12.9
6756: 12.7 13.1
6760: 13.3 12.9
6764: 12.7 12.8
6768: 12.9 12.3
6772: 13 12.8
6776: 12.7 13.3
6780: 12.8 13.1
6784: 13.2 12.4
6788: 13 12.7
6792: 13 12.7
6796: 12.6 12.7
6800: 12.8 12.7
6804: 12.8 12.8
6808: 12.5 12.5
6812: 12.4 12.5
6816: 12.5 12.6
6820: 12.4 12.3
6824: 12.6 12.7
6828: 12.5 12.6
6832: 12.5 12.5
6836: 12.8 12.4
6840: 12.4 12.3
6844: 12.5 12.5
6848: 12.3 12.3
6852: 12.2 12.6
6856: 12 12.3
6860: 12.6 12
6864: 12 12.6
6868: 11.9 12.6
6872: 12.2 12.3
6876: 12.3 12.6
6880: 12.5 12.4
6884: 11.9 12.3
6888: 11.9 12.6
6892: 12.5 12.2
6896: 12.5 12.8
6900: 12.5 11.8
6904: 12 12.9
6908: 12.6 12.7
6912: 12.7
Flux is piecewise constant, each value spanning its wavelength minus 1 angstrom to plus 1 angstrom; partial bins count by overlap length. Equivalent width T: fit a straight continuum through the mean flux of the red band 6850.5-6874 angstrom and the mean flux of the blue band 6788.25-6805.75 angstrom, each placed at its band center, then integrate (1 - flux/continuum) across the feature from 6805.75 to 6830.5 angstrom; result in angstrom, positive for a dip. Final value 0.2 angstrom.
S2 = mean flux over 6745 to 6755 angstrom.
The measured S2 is 12.8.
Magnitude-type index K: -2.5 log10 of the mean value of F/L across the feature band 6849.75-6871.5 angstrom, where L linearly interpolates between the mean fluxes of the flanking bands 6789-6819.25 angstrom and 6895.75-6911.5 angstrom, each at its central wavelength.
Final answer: 0.02 mag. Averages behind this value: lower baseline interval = 12.7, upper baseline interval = 12.5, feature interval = 12.3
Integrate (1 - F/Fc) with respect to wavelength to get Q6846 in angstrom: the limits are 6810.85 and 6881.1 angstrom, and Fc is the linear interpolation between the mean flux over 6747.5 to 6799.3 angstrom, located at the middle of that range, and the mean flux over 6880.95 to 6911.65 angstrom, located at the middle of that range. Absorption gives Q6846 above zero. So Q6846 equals 0.9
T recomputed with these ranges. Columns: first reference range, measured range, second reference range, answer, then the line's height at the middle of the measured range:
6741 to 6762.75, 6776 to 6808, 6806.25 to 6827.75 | -0.5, 12.6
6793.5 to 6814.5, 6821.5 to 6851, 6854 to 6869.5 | -0.2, 12.4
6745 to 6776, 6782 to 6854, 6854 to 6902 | -0.1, 12.6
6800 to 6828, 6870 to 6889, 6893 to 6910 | 0.3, 12.5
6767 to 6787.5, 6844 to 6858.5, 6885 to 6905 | 0.2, 12.5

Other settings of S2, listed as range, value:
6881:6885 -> 12.2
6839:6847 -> 12.4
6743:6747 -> 12.5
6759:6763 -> 13.1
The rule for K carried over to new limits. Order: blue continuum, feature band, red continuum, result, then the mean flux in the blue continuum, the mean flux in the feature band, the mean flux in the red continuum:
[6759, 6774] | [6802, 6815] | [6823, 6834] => 0.006 mag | 12.8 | 12.6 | 12.6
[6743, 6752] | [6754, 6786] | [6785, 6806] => -0.016 mag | 12.7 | 12.9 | 12.7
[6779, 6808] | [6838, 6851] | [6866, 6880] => 0.011 mag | 12.8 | 12.4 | 12.3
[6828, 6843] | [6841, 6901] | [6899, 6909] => 0.008 mag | 12.5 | 12.3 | 12.4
